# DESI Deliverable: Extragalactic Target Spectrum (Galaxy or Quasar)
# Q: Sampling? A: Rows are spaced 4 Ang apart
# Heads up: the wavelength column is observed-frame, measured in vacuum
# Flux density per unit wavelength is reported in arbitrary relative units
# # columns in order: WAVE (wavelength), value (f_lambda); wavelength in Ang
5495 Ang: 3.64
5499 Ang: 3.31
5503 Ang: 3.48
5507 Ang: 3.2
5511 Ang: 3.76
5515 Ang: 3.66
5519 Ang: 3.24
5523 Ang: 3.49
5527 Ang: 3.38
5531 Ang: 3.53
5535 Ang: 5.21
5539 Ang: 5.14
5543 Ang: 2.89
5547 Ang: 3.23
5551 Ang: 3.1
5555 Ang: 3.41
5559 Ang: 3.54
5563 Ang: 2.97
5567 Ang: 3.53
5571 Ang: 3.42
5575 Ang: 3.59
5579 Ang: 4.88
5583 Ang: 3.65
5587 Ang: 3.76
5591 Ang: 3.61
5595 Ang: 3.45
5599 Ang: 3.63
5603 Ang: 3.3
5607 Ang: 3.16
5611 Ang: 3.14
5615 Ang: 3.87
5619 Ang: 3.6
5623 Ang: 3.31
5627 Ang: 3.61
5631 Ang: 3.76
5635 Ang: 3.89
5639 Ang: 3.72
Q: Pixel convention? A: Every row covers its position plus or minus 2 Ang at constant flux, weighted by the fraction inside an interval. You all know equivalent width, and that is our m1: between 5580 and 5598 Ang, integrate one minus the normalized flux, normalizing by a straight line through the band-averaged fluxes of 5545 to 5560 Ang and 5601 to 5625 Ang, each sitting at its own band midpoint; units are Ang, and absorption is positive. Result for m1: -1.8 Ang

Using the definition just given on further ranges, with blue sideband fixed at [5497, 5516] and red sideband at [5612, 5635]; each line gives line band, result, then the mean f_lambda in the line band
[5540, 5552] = 0.96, 3.24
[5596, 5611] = 1.10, 3.34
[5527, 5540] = -3.28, 4.4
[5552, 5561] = 0.27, 3.43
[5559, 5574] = 0.83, 3.36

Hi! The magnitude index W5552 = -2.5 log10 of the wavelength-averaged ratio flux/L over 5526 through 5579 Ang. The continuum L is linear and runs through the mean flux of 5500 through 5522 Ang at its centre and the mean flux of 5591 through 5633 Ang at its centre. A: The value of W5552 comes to -0.058 mag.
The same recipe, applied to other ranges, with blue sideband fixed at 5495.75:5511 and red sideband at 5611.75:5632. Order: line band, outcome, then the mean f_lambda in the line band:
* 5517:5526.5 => 0.023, 3.37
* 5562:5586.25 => -0.056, 3.71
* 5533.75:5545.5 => -0.237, 4.31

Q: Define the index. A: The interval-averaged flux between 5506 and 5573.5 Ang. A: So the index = 3.58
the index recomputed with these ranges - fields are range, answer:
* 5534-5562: 3.71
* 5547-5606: 3.54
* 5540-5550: 3.27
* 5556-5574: 3.38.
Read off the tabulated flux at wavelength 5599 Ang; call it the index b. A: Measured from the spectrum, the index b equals 3.63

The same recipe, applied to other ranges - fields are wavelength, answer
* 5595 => 3.45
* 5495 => 3.64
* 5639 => 3.72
